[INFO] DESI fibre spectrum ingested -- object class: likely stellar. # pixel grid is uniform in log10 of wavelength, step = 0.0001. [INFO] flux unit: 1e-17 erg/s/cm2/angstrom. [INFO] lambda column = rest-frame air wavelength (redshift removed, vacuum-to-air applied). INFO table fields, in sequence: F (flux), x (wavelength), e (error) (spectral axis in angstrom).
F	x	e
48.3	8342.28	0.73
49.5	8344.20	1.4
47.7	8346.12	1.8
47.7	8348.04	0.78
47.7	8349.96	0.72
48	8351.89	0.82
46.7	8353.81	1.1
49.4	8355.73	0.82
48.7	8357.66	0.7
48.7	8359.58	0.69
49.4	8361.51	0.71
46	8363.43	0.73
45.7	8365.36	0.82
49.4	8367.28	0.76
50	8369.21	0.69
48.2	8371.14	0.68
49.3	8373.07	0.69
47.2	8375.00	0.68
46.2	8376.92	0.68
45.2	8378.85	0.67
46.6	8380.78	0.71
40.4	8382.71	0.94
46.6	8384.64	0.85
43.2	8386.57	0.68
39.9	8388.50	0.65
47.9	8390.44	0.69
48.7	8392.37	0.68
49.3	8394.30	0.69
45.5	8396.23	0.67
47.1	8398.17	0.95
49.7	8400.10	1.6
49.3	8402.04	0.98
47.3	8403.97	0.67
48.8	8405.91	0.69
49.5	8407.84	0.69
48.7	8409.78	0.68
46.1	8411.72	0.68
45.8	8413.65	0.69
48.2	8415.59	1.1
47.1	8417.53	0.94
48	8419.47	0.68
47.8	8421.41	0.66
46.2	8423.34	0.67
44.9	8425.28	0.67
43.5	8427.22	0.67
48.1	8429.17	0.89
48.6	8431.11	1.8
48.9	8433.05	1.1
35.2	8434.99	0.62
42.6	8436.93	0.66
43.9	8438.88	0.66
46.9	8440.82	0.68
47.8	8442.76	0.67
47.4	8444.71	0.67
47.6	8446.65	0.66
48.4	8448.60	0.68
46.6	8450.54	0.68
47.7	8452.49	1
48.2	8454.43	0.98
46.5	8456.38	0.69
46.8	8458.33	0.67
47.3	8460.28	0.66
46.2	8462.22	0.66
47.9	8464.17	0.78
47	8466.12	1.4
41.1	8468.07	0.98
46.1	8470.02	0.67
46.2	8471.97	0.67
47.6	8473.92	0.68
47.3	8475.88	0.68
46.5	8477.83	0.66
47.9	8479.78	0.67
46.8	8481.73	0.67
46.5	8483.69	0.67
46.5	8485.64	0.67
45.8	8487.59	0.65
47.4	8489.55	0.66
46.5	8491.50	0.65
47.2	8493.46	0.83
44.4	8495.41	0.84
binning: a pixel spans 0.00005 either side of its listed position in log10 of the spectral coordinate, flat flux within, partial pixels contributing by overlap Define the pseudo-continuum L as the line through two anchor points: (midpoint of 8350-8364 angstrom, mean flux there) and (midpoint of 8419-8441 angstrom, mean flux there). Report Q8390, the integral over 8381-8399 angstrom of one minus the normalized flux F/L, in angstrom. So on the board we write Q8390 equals 0.5 angstrom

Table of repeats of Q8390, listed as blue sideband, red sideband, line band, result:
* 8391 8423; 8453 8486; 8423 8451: 0.9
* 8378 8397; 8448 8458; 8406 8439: 0.2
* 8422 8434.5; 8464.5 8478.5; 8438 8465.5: -0.6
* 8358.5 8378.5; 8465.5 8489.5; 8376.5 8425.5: 0.7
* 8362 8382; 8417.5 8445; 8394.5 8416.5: -0.7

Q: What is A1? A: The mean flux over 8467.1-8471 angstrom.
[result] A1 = 43.6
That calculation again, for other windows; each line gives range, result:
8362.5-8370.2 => 47.8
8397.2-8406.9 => 48.4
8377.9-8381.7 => 45.9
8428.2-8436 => 45.2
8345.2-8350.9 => 47.7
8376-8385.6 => 45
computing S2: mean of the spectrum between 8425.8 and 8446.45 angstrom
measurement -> 45.4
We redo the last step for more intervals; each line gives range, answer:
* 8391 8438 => 46.9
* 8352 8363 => 48.4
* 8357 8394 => 46.7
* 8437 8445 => 46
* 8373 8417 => 46.8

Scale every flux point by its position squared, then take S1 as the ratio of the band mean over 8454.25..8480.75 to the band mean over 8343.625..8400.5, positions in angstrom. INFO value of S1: 1.01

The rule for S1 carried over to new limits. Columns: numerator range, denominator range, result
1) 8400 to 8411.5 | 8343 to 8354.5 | 1.03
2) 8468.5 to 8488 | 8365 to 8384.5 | 1.02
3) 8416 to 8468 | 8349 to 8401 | 1.00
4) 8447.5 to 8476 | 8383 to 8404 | 1.02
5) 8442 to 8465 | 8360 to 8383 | 1.02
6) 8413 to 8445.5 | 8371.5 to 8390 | 1.03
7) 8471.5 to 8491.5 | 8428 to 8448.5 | 1.03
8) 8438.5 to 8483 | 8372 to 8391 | 1.06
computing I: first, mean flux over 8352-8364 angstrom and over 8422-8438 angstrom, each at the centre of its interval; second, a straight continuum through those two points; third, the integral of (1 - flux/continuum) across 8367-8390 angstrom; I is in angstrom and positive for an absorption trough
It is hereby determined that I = 0.6 angstrom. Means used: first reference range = 48.2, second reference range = 44.8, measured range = 45.9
